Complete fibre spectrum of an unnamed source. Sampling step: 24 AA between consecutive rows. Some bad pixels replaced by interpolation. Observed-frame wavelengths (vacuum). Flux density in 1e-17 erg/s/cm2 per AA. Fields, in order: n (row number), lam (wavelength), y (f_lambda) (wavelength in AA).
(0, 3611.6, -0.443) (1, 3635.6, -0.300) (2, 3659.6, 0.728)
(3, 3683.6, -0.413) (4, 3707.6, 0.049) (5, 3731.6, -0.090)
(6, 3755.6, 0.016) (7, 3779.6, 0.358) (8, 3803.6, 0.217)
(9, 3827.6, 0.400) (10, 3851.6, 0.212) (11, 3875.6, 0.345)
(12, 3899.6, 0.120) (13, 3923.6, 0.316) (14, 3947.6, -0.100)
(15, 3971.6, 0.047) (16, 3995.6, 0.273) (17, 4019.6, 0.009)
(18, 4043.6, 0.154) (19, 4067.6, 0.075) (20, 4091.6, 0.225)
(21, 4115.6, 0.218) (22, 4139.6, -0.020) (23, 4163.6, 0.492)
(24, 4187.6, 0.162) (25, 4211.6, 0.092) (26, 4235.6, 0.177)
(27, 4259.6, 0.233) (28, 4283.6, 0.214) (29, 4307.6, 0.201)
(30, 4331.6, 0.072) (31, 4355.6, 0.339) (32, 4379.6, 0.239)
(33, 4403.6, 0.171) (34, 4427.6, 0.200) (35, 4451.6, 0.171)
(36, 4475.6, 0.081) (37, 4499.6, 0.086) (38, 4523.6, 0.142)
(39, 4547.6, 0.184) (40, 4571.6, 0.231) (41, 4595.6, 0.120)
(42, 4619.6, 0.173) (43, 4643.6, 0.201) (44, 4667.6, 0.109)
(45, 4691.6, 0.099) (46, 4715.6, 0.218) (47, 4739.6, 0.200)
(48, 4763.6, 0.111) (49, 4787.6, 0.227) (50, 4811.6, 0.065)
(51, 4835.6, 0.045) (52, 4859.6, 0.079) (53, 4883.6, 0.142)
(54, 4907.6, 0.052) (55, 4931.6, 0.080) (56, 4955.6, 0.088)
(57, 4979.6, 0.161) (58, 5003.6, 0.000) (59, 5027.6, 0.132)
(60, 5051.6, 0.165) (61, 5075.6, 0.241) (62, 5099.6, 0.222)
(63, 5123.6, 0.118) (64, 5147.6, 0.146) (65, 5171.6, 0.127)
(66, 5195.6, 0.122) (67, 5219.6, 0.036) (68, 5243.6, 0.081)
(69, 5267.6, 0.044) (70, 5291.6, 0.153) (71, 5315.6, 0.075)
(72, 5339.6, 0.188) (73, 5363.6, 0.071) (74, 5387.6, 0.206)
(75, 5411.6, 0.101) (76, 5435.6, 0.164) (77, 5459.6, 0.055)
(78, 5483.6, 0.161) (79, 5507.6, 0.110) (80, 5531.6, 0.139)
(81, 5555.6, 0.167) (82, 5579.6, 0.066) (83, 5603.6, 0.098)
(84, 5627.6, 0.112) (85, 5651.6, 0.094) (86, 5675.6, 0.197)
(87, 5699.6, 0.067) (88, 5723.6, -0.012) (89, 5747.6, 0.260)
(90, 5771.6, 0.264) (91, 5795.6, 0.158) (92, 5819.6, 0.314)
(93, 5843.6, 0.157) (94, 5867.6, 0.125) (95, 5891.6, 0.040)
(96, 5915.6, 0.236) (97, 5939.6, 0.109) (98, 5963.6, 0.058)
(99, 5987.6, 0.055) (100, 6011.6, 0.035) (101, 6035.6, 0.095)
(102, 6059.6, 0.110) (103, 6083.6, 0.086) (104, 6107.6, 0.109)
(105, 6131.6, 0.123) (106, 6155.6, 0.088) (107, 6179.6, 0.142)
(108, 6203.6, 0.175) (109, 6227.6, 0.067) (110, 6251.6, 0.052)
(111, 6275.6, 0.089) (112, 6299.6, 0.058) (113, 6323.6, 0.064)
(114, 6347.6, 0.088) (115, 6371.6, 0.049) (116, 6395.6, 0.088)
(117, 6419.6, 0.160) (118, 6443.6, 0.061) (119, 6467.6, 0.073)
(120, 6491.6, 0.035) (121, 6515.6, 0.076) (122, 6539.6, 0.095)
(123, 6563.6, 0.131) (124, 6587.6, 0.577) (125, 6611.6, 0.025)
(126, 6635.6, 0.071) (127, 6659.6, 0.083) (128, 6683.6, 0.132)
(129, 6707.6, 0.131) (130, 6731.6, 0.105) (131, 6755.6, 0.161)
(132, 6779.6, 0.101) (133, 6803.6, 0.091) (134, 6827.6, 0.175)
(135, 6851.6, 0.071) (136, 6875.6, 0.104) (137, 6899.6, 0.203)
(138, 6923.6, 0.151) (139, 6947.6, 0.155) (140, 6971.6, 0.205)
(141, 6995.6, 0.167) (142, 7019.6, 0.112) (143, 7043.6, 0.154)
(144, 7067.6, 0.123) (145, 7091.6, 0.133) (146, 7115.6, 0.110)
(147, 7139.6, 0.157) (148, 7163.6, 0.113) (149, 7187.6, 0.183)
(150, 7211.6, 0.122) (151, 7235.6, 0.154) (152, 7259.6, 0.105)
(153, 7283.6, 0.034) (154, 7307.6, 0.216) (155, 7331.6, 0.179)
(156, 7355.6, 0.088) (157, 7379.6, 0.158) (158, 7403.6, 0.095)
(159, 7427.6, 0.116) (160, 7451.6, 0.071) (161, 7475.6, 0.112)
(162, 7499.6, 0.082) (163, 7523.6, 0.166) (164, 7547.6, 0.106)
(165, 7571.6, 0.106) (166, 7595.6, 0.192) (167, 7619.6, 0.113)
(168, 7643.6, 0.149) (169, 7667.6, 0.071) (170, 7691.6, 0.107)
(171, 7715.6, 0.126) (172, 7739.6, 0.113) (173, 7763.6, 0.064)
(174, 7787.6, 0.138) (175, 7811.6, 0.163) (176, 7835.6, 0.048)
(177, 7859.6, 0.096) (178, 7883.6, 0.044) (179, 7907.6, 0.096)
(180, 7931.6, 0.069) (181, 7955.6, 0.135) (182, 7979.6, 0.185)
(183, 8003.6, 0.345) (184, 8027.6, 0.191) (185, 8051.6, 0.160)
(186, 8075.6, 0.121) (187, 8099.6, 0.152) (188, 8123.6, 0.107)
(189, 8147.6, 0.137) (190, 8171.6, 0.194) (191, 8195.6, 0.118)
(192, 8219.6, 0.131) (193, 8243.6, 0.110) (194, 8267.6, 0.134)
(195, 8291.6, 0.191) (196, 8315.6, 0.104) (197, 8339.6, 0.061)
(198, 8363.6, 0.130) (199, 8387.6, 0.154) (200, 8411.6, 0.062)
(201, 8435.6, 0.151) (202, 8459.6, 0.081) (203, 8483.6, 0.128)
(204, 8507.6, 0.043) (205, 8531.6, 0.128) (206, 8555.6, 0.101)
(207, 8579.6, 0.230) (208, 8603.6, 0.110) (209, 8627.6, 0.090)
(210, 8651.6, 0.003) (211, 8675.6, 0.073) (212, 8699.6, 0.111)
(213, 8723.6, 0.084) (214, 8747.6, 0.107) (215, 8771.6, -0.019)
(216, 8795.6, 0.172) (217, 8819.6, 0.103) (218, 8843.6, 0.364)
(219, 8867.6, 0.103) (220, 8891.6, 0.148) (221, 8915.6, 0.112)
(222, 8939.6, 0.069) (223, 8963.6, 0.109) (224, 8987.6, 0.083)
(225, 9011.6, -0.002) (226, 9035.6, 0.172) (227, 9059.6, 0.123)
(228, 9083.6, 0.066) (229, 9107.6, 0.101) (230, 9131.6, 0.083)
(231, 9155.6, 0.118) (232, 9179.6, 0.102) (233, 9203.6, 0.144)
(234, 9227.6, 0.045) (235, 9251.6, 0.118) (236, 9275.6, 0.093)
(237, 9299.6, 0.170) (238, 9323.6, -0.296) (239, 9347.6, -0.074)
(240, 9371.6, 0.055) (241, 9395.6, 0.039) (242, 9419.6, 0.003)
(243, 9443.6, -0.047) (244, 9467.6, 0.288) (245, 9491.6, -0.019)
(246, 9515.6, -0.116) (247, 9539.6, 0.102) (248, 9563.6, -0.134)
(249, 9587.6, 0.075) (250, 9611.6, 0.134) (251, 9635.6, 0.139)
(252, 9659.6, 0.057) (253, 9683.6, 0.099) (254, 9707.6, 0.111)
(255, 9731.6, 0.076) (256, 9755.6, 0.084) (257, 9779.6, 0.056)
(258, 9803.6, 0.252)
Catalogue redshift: 0.77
